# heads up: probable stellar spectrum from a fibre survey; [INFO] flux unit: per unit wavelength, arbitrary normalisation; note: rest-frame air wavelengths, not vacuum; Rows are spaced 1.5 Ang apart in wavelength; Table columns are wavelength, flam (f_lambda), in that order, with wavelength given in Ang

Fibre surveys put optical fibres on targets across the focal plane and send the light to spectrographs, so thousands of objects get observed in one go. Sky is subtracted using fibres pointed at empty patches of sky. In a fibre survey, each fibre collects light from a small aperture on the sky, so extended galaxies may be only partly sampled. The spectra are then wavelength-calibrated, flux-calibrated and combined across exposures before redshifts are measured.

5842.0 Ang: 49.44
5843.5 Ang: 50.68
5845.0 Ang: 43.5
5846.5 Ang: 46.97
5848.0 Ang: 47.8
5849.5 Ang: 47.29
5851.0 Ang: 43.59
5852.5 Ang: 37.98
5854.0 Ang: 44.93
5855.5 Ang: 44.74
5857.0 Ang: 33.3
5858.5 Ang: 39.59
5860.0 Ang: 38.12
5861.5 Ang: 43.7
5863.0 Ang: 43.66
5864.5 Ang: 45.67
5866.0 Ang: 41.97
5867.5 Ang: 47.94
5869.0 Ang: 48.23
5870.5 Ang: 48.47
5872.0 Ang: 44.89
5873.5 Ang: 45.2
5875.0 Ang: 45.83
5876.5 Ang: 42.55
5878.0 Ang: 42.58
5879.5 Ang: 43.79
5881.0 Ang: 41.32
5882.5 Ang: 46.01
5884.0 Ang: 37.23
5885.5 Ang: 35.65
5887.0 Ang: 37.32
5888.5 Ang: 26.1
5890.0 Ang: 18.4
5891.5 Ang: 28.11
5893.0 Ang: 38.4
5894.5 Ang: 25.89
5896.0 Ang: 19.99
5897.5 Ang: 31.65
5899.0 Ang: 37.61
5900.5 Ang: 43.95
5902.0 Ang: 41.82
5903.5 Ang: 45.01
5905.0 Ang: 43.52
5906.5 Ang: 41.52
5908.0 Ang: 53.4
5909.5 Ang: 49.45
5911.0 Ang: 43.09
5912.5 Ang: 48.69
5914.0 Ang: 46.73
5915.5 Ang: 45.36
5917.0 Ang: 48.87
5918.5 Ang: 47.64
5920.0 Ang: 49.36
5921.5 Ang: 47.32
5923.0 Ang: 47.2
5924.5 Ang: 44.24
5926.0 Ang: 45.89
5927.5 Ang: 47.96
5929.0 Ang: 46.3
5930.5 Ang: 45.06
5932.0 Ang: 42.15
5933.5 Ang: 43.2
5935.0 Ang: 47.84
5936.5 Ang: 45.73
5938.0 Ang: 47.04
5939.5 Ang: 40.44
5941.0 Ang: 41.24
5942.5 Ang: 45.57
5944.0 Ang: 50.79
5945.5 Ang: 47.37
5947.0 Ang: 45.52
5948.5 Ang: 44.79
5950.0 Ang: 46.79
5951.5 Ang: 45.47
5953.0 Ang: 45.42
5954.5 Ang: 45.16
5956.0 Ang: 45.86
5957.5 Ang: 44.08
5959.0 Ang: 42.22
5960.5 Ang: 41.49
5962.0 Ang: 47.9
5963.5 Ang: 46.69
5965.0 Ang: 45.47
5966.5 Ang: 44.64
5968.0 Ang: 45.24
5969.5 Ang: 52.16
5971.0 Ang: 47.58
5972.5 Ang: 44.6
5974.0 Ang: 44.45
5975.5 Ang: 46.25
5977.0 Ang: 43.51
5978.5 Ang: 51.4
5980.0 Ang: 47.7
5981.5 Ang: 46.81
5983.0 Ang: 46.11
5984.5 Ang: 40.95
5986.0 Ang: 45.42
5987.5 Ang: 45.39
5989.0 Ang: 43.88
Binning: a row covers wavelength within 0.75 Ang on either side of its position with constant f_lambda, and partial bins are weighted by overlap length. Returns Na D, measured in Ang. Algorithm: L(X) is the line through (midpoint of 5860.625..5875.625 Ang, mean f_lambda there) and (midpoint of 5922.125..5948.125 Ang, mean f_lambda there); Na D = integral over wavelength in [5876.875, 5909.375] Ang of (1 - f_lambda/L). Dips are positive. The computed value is 5.8 Ang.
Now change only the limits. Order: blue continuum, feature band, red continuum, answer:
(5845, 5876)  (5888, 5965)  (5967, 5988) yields 3.8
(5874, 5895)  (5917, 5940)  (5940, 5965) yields -2.0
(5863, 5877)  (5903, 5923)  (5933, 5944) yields -0.8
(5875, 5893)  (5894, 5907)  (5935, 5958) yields 0.8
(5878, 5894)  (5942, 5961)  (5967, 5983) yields -0.7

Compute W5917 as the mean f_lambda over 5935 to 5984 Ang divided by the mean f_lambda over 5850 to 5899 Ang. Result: 1.17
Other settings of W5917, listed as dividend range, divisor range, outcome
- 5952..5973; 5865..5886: 1.04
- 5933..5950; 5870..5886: 1.06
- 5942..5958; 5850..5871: 1.07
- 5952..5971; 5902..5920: 0.98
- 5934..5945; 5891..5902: 1.38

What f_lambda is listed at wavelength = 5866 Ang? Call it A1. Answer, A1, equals 41.97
